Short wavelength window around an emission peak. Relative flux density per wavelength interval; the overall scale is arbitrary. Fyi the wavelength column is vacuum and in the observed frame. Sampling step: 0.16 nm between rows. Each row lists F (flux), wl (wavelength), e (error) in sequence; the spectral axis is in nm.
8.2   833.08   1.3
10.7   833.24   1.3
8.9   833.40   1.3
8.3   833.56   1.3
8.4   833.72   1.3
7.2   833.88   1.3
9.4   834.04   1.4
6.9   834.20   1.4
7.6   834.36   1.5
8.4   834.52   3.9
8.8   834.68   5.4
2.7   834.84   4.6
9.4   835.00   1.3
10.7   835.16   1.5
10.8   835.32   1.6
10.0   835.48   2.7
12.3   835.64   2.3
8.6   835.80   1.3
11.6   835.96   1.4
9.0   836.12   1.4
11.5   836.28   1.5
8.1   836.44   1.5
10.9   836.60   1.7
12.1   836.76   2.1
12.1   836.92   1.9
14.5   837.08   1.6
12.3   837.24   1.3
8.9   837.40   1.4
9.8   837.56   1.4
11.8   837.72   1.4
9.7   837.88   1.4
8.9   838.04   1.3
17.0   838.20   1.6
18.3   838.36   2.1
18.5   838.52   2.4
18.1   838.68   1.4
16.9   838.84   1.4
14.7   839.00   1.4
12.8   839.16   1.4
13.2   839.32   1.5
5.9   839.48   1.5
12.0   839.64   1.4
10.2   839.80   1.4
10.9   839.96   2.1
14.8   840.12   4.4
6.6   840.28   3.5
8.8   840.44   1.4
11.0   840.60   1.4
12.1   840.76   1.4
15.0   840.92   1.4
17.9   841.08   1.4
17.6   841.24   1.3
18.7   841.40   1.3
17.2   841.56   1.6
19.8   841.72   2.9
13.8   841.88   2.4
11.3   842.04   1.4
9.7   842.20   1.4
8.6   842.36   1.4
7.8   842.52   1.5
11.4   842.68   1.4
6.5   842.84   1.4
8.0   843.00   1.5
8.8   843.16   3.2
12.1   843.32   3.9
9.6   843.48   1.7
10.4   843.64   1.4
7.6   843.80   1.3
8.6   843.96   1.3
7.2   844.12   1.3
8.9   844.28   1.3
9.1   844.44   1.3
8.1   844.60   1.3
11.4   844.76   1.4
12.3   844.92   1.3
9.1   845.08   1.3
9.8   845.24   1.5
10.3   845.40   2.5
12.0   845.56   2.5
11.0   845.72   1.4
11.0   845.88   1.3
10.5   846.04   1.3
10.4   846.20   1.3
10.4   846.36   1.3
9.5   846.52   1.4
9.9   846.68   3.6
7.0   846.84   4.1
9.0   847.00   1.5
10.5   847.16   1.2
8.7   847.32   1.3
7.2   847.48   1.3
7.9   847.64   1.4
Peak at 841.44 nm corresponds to [N II] 6583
